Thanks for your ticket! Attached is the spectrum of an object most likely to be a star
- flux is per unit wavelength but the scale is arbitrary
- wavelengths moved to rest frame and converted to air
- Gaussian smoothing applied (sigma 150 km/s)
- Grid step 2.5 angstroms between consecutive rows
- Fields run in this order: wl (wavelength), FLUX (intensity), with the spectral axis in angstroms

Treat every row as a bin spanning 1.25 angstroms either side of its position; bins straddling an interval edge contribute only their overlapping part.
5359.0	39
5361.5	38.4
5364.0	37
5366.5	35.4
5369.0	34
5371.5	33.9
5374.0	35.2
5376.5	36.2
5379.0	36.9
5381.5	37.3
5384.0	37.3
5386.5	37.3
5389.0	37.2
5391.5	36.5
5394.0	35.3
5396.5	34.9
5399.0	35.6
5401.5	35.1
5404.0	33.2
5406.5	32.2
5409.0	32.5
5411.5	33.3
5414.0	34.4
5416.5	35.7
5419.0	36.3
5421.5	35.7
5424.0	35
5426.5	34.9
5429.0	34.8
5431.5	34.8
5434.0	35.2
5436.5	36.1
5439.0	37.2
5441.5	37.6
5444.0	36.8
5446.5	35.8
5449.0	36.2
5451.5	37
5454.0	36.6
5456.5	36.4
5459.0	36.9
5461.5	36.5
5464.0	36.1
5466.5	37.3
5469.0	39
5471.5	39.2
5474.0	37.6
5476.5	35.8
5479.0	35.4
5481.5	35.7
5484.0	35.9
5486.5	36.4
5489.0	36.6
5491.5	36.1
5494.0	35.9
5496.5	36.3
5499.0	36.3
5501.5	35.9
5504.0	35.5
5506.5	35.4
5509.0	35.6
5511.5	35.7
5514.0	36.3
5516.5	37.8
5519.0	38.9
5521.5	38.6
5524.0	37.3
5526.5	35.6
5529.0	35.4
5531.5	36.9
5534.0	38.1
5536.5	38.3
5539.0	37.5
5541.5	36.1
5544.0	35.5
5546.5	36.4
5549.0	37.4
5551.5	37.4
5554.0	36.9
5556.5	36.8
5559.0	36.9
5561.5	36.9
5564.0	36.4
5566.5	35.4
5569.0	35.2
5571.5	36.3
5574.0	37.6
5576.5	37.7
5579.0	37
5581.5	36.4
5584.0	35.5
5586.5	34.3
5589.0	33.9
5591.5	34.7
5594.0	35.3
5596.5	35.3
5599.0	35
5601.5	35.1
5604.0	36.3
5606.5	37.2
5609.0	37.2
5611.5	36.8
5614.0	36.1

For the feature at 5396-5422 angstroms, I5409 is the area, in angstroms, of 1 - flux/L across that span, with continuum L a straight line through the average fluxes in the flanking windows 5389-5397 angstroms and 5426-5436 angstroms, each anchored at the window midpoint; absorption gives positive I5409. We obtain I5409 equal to 0.8 angstroms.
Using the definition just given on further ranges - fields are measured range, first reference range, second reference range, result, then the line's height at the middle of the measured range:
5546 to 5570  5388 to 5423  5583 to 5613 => -0.80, 35.4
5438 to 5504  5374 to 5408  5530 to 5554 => -0.35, 36.4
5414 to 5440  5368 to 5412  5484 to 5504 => 0.06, 35.6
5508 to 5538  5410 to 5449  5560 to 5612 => -1.05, 35.8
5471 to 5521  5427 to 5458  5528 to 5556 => 0.23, 36.6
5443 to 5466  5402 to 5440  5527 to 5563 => -0.77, 35.3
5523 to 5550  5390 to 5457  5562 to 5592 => -0.74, 35.8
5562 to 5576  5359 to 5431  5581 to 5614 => -0.28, 35.6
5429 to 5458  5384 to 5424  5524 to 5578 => -0.61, 35.5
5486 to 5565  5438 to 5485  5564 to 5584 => -0.15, 36.6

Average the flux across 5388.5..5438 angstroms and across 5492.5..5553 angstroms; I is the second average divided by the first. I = 1.05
